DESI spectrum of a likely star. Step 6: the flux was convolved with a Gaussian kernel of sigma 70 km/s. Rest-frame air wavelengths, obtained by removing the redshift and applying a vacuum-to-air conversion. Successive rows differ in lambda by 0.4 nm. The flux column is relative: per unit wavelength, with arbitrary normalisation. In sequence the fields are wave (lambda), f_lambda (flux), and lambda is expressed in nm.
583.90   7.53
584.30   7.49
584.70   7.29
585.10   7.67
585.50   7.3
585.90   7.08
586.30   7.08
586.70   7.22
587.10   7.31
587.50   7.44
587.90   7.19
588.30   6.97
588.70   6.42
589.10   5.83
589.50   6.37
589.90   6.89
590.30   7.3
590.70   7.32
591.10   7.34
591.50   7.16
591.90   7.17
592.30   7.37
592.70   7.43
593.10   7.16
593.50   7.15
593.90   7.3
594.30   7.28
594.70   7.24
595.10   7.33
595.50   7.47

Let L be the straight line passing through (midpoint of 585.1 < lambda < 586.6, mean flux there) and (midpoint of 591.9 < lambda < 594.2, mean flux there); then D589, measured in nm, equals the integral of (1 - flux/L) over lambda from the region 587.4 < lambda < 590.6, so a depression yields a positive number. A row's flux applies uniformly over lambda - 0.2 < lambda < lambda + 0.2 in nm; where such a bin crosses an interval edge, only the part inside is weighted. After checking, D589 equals 0.198 nm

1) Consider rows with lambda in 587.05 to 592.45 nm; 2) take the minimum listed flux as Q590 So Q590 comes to 5.83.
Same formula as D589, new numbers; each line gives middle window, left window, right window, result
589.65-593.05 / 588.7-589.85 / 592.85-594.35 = -0.26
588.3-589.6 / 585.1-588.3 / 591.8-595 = 0.17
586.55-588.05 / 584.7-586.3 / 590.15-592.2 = 0.00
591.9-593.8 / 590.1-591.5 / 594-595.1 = 0.00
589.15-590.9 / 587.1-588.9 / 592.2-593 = 0.08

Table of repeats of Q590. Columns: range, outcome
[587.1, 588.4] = 6.97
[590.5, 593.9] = 7.15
